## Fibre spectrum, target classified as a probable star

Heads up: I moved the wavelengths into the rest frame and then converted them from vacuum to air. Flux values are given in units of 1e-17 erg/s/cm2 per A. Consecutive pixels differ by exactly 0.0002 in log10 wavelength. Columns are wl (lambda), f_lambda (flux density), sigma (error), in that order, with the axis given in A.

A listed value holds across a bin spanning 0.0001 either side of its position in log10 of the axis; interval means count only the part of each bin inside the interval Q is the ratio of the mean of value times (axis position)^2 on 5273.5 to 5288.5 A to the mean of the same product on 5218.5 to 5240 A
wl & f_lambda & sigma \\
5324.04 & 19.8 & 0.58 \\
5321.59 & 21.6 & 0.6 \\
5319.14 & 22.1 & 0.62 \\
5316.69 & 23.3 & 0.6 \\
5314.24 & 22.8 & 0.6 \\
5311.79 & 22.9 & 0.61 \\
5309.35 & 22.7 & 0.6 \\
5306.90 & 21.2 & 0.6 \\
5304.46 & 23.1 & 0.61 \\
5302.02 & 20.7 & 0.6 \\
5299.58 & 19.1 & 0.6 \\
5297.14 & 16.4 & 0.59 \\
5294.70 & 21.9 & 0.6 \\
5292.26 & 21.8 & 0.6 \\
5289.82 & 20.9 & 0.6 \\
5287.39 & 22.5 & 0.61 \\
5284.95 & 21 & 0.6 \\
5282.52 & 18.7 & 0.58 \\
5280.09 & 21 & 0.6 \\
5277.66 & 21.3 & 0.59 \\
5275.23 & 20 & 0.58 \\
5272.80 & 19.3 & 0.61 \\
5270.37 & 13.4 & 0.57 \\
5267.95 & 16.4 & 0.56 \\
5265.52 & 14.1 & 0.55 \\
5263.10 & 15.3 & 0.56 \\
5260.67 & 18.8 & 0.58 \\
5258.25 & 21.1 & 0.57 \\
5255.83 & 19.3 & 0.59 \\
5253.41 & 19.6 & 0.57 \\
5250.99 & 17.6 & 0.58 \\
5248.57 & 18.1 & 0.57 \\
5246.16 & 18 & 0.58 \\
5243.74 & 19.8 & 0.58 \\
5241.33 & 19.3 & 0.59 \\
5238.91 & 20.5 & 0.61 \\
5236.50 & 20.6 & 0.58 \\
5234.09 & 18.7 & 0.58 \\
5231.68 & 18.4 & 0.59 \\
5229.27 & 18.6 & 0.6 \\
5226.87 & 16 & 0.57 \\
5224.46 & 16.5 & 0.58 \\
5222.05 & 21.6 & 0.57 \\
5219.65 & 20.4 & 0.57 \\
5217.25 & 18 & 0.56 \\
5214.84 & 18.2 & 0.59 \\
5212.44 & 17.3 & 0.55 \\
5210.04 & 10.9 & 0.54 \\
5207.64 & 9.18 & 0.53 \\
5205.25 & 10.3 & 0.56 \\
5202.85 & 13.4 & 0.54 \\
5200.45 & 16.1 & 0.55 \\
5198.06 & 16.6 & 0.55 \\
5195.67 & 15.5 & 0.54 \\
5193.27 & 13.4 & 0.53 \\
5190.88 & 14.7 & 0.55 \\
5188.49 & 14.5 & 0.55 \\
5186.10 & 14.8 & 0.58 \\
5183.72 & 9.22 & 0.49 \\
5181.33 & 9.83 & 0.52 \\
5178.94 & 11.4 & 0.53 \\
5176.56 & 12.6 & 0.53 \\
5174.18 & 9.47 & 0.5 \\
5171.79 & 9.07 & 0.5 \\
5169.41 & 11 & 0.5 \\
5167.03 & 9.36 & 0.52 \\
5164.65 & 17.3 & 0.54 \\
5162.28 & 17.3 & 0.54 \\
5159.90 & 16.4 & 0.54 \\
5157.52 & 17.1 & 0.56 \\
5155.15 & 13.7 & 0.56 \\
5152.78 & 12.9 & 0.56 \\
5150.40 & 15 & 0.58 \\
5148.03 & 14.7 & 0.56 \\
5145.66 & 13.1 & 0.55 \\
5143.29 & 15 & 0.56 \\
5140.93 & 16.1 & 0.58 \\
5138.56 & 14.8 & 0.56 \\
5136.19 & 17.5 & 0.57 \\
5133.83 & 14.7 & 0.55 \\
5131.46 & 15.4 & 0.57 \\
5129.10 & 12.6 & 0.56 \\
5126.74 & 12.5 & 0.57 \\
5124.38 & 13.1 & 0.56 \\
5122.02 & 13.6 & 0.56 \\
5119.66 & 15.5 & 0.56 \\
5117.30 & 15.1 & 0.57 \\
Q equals 1.1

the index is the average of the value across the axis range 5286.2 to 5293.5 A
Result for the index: 21.7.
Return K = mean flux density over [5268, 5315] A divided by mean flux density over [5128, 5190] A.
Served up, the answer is 1.5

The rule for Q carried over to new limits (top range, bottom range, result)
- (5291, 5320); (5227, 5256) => 1.16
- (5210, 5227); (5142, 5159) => 1.26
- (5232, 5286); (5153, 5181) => 1.49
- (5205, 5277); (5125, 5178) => 1.31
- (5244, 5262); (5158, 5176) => 1.51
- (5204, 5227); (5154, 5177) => 1.21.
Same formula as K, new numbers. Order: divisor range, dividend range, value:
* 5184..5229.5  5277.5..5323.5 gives 1.38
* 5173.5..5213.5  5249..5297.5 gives 1.47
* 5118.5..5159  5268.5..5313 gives 1.40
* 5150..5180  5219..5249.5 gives 1.43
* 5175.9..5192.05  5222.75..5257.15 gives 1.50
